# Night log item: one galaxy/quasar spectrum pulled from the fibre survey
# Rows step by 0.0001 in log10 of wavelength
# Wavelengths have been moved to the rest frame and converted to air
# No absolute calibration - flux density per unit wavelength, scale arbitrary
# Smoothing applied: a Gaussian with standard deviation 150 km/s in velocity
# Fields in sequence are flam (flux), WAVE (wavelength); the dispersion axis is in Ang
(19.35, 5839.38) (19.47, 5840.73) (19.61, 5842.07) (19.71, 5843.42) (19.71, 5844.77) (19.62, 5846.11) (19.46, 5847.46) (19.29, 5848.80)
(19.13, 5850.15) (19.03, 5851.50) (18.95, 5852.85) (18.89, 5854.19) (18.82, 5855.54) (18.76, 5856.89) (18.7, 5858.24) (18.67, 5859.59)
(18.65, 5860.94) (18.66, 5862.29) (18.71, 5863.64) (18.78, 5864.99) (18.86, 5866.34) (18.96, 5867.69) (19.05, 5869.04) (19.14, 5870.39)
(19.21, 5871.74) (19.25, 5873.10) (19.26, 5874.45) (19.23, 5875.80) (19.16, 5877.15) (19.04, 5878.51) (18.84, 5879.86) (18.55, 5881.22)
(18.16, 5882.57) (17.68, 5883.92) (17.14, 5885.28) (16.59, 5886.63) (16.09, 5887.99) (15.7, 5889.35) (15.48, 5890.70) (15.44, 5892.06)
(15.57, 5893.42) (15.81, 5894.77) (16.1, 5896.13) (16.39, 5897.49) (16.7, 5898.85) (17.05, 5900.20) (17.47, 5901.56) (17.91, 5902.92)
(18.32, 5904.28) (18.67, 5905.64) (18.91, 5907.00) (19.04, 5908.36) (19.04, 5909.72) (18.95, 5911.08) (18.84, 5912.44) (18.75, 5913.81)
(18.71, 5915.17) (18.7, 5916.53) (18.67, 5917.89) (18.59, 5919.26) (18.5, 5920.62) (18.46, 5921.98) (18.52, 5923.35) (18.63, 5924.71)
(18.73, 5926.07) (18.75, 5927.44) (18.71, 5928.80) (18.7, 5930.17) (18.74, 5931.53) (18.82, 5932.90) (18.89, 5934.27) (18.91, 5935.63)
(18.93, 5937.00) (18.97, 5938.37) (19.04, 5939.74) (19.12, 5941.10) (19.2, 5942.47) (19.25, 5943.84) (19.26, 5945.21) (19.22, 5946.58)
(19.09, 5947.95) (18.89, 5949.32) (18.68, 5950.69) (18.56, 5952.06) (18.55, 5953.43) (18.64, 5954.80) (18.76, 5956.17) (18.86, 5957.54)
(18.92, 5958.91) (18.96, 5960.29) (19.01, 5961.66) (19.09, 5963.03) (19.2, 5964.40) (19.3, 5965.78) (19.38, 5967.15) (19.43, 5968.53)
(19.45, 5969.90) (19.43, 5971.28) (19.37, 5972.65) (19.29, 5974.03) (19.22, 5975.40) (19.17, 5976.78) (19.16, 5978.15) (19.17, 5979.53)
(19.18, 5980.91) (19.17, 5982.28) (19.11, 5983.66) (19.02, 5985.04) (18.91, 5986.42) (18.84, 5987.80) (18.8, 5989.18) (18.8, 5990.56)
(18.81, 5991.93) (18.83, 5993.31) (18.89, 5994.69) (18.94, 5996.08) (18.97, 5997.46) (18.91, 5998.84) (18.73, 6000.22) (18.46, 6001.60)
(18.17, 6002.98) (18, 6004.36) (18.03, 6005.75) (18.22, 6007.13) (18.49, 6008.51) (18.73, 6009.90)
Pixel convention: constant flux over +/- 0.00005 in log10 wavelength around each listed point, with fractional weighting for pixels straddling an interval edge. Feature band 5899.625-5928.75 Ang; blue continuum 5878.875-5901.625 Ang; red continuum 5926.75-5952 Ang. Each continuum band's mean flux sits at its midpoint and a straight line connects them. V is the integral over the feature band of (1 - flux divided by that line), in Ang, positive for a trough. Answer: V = -1.2 Ang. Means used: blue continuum 16.8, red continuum 18.9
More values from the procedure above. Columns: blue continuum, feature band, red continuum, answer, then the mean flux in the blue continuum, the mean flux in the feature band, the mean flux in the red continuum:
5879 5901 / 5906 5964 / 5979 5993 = -3.5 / 16.7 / 18.8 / 19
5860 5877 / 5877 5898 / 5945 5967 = 2.3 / 19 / 16.9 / 18.9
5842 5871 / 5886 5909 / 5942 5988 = 2.6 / 19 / 16.9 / 19.1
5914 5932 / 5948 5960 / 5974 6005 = 0.0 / 18.7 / 18.8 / 18.9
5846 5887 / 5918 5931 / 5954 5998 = 0.2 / 18.8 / 18.6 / 19.1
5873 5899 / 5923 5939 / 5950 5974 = -0.4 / 17.3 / 18.8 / 19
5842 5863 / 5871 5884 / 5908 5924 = 0.0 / 19.1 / 18.9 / 18.7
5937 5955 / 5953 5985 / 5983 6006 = -0.5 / 19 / 19.1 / 18.7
